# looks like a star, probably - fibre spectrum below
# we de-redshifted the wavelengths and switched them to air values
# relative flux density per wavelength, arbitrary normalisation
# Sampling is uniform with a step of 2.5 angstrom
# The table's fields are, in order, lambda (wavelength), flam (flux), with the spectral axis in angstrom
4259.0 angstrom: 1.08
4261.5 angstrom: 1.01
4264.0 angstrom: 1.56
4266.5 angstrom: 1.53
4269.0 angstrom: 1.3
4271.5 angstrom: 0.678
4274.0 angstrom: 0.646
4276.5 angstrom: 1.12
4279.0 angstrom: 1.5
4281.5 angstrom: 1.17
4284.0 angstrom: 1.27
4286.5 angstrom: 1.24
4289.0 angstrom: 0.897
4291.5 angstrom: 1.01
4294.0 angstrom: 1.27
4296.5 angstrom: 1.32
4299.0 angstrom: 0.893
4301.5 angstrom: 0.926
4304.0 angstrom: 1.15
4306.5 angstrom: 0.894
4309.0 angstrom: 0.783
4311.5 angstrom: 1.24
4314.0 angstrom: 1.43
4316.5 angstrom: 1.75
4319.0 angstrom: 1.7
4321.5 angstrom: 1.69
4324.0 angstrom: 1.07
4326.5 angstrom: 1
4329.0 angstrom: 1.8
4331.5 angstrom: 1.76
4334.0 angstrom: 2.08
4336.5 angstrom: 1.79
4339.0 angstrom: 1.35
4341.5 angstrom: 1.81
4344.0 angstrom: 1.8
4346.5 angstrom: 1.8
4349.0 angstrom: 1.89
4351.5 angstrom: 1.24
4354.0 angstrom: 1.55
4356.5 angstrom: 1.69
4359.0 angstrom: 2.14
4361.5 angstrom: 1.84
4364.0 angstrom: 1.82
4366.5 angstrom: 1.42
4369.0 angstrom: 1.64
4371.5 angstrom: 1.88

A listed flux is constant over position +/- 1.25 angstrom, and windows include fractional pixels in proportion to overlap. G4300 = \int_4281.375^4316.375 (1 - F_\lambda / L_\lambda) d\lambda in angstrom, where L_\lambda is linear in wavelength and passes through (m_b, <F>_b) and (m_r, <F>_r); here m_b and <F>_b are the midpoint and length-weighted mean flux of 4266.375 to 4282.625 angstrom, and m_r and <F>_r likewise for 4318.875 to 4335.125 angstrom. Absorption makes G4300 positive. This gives 5.14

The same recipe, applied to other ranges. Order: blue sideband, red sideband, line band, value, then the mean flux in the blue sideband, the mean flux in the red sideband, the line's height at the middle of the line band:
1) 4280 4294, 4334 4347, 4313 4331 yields 0.29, 1.14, 1.74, 1.53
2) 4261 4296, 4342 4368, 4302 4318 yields 2.25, 1.16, 1.72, 1.39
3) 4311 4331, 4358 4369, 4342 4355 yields 0.02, 1.48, 1.78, 1.67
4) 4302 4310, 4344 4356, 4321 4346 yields -4.24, 0.946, 1.64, 1.38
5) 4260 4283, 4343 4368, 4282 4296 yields 1.45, 1.17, 1.72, 1.28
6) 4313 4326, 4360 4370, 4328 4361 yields -2.96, 1.5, 1.69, 1.61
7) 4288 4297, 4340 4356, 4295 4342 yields 0.18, 1.11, 1.68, 1.38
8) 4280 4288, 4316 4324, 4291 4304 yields 2.58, 1.22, 1.61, 1.37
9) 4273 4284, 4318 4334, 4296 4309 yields 3.34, 1.14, 1.55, 1.34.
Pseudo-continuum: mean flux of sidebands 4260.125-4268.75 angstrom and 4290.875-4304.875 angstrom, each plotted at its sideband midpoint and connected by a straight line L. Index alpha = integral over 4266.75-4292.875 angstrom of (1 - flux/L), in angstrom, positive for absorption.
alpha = 2.8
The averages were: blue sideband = 1.35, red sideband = 1.1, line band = 1.1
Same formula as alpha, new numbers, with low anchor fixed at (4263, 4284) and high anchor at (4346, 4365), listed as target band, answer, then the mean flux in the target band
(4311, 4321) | -0.6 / 1.56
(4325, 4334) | -0.1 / 1.59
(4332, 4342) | -0.9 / 1.75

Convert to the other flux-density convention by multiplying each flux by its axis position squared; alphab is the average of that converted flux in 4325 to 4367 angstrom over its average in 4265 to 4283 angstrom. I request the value 1.53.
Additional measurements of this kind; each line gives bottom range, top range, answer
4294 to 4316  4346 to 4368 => 1.57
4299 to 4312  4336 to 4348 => 1.78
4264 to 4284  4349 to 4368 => 1.50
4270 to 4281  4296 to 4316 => 1.10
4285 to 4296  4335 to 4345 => 1.54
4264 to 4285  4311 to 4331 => 1.29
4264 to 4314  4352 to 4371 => 1.59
